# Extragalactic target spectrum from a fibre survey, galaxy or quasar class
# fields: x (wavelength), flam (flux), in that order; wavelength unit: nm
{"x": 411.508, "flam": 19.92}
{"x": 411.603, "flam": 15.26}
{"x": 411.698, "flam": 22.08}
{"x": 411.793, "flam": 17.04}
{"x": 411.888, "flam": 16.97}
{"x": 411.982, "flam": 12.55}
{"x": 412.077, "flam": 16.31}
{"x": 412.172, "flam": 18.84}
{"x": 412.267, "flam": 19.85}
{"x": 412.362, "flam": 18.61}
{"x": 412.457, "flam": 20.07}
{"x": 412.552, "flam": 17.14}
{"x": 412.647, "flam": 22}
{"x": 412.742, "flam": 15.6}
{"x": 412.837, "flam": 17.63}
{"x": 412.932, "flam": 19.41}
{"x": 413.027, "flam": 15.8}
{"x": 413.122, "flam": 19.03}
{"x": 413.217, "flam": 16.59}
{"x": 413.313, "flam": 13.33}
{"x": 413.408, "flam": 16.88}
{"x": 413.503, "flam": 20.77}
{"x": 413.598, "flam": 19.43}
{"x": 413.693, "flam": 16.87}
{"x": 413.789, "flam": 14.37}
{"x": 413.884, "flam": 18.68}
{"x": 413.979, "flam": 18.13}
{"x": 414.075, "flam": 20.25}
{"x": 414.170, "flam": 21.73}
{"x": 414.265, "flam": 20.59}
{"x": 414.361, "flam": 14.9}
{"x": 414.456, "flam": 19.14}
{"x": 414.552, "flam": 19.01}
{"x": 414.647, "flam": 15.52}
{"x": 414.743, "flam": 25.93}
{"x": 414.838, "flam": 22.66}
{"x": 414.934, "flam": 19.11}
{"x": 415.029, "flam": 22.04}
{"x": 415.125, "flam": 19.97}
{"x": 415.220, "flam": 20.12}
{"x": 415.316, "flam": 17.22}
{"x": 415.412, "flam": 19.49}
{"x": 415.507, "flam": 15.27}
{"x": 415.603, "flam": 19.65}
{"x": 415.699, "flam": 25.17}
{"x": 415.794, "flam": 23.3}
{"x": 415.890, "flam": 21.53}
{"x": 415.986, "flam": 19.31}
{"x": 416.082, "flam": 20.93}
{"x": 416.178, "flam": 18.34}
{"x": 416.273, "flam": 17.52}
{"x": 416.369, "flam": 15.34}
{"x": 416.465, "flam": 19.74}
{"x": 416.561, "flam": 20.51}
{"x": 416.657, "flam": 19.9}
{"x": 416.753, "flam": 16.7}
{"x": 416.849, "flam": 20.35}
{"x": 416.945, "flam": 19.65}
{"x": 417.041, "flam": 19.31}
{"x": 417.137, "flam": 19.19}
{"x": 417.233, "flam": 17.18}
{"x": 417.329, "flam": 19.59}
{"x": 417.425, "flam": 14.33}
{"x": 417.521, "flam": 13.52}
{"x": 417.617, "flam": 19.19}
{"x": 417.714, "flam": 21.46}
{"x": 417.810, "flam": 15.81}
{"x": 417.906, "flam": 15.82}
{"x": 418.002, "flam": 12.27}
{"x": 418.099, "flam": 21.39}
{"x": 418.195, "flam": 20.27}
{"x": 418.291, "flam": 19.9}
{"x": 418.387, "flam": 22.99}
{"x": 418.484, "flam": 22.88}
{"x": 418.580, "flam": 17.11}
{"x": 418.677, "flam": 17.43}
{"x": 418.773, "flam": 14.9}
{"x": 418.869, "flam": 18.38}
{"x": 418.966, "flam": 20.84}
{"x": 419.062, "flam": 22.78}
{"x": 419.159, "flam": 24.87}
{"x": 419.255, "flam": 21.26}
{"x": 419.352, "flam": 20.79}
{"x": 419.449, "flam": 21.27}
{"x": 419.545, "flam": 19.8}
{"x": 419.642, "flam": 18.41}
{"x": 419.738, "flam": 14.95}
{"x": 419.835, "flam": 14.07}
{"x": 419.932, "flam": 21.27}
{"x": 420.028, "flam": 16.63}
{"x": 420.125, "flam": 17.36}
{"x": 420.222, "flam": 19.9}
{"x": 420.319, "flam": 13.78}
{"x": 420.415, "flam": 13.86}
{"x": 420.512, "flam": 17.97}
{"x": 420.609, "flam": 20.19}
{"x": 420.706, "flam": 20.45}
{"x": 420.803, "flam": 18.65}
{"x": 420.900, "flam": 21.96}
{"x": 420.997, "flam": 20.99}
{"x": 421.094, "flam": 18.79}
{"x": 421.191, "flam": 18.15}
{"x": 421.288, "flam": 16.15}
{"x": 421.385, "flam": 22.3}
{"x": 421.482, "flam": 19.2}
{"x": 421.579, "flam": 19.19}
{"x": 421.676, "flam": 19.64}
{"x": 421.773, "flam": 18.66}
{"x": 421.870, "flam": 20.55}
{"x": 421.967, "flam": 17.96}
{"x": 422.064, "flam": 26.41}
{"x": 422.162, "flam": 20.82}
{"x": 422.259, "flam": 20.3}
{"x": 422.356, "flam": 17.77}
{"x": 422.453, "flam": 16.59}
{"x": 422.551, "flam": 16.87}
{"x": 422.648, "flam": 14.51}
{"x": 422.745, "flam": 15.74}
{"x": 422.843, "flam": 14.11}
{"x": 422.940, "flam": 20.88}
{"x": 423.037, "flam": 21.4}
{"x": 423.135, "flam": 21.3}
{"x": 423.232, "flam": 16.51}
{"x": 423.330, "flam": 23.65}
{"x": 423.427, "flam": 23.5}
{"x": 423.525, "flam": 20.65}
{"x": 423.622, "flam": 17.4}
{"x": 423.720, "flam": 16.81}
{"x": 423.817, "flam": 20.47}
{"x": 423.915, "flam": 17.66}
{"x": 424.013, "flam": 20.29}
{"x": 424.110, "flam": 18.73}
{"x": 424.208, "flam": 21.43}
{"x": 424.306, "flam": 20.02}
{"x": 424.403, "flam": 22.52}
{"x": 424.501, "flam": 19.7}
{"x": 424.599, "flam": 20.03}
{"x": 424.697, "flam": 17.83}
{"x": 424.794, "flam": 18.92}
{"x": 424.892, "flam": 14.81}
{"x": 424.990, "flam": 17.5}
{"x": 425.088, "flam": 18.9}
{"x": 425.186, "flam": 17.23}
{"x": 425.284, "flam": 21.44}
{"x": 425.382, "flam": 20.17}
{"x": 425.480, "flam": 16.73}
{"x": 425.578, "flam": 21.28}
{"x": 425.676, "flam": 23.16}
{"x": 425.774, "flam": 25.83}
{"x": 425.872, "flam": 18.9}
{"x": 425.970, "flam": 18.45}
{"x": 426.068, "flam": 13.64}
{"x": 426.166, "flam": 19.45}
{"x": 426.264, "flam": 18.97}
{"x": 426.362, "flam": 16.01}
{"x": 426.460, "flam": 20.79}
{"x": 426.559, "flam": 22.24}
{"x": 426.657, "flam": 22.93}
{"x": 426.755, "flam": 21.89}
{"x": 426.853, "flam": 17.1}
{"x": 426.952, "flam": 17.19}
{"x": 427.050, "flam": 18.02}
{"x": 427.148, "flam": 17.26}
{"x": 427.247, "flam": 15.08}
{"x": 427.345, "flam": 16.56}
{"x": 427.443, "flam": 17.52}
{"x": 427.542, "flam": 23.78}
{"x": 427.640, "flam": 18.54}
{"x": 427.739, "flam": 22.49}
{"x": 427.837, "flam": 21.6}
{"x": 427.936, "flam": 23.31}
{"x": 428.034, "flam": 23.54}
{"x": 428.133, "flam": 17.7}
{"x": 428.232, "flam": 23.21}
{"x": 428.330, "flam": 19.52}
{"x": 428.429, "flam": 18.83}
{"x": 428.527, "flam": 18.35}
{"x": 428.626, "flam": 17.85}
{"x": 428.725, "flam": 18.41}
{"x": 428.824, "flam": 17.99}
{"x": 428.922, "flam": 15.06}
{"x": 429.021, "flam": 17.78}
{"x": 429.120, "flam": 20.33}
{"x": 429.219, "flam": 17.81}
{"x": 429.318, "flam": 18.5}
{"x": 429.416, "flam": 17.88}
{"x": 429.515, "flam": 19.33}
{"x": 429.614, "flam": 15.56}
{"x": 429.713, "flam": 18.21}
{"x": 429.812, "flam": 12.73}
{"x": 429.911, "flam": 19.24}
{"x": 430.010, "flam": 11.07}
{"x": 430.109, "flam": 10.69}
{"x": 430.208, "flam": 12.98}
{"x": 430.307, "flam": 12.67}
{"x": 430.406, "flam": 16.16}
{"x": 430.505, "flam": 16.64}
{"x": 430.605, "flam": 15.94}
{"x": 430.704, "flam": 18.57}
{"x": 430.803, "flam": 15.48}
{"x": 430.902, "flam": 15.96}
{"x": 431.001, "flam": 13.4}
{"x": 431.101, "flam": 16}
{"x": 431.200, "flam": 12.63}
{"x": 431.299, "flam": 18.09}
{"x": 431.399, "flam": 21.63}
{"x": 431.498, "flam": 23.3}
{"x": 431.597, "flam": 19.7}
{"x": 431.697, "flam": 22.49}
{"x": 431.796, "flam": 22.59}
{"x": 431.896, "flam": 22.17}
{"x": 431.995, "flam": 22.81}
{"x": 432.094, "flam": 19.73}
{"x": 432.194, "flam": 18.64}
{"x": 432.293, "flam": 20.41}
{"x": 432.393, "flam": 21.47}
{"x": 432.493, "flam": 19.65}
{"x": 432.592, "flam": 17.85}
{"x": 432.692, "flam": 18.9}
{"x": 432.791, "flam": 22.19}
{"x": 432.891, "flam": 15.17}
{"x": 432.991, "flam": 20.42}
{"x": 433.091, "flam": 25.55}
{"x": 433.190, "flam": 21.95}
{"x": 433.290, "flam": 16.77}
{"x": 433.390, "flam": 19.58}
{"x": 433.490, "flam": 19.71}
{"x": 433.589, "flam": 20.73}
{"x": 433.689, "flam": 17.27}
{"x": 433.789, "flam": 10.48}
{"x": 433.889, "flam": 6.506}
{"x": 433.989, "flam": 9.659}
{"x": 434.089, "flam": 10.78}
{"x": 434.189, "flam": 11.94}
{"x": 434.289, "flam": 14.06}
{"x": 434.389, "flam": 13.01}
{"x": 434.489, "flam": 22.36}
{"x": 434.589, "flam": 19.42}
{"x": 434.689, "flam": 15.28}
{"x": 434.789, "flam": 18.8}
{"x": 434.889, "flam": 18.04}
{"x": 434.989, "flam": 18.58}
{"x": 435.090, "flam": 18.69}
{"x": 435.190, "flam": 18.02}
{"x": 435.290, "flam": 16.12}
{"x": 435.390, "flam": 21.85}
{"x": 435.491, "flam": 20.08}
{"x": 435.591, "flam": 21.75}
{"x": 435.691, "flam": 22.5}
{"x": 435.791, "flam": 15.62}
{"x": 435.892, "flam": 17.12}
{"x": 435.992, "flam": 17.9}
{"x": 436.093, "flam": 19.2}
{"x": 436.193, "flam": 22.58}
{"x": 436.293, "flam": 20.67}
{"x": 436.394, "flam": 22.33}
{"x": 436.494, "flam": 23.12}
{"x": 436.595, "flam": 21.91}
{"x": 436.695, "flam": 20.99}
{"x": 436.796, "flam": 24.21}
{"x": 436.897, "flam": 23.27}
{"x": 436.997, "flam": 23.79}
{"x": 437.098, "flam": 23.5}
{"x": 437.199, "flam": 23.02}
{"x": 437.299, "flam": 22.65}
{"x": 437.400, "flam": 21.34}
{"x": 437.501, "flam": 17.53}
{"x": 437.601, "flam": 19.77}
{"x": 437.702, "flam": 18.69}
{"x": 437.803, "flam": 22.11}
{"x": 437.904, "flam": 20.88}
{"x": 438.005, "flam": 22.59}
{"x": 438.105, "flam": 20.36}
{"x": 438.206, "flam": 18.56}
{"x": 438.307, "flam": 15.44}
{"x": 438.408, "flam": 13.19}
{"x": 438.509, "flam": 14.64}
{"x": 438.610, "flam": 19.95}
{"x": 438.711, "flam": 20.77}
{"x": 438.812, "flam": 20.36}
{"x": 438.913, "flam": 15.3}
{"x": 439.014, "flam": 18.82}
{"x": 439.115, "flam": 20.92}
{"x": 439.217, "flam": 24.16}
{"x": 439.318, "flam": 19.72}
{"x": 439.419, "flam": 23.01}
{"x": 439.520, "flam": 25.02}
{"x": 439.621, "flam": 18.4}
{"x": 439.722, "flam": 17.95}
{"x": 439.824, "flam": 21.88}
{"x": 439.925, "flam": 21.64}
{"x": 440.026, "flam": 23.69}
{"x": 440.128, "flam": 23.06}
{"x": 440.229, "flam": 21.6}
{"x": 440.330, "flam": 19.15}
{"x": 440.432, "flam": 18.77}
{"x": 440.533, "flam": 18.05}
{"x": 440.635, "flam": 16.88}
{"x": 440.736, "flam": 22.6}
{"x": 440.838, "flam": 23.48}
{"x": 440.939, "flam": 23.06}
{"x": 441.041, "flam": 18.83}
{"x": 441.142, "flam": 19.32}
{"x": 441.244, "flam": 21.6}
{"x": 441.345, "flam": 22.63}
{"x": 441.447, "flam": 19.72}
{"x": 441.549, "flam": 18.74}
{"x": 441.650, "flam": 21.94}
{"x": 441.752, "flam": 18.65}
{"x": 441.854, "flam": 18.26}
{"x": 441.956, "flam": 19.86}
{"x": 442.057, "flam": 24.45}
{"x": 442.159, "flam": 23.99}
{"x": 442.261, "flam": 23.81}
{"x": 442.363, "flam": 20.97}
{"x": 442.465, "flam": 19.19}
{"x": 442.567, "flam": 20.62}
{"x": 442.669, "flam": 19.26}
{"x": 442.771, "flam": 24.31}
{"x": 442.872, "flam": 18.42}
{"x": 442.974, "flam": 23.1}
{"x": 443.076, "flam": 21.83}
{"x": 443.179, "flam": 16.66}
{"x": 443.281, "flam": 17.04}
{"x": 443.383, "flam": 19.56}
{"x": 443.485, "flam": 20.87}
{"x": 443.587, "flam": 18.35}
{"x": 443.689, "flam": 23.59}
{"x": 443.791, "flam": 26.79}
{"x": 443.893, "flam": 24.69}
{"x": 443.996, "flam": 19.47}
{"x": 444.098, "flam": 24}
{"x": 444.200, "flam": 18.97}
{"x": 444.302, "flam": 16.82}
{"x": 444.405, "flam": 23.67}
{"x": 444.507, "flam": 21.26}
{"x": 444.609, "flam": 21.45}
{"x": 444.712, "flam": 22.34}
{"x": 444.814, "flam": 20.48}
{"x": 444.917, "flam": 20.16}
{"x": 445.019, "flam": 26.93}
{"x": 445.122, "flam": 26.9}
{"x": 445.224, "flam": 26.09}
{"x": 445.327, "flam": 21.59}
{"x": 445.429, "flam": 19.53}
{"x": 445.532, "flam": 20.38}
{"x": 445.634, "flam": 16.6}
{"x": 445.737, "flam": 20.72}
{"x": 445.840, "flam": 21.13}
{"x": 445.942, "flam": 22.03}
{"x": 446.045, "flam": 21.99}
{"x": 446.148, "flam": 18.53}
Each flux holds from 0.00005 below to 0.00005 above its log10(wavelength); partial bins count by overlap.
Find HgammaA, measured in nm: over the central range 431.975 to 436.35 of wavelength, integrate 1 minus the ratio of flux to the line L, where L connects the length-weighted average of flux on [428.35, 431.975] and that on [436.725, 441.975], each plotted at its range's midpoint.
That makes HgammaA 0.12 nm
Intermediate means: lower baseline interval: 17.3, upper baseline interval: 20.5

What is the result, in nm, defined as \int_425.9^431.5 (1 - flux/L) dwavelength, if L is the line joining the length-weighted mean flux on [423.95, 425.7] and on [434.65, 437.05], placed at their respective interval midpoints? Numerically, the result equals 0.51 nm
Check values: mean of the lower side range 19.4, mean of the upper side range 20.1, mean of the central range 17.9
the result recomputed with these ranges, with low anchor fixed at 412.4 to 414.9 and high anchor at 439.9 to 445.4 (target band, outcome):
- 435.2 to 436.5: 0.05 nm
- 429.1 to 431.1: 0.42 nm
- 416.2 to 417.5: 0.04 nm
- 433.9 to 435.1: 0.29 nm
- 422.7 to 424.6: -0.02 nm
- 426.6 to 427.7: 0.06 nm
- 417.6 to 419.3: -0.04 nm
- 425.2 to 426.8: -0.03 nm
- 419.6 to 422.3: 0.05 nm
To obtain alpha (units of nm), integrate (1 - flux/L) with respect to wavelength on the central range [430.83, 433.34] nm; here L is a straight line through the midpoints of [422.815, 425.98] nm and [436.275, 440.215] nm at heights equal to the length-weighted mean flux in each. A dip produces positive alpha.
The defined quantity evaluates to 0.09 nm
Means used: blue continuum 19.7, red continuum 20.8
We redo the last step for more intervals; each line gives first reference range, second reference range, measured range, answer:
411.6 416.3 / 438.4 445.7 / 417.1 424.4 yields 0.132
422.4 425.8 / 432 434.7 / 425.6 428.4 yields -0.170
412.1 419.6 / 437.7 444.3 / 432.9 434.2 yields 0.241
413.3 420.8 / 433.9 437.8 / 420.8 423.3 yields -0.017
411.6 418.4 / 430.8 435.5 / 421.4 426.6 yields -0.278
